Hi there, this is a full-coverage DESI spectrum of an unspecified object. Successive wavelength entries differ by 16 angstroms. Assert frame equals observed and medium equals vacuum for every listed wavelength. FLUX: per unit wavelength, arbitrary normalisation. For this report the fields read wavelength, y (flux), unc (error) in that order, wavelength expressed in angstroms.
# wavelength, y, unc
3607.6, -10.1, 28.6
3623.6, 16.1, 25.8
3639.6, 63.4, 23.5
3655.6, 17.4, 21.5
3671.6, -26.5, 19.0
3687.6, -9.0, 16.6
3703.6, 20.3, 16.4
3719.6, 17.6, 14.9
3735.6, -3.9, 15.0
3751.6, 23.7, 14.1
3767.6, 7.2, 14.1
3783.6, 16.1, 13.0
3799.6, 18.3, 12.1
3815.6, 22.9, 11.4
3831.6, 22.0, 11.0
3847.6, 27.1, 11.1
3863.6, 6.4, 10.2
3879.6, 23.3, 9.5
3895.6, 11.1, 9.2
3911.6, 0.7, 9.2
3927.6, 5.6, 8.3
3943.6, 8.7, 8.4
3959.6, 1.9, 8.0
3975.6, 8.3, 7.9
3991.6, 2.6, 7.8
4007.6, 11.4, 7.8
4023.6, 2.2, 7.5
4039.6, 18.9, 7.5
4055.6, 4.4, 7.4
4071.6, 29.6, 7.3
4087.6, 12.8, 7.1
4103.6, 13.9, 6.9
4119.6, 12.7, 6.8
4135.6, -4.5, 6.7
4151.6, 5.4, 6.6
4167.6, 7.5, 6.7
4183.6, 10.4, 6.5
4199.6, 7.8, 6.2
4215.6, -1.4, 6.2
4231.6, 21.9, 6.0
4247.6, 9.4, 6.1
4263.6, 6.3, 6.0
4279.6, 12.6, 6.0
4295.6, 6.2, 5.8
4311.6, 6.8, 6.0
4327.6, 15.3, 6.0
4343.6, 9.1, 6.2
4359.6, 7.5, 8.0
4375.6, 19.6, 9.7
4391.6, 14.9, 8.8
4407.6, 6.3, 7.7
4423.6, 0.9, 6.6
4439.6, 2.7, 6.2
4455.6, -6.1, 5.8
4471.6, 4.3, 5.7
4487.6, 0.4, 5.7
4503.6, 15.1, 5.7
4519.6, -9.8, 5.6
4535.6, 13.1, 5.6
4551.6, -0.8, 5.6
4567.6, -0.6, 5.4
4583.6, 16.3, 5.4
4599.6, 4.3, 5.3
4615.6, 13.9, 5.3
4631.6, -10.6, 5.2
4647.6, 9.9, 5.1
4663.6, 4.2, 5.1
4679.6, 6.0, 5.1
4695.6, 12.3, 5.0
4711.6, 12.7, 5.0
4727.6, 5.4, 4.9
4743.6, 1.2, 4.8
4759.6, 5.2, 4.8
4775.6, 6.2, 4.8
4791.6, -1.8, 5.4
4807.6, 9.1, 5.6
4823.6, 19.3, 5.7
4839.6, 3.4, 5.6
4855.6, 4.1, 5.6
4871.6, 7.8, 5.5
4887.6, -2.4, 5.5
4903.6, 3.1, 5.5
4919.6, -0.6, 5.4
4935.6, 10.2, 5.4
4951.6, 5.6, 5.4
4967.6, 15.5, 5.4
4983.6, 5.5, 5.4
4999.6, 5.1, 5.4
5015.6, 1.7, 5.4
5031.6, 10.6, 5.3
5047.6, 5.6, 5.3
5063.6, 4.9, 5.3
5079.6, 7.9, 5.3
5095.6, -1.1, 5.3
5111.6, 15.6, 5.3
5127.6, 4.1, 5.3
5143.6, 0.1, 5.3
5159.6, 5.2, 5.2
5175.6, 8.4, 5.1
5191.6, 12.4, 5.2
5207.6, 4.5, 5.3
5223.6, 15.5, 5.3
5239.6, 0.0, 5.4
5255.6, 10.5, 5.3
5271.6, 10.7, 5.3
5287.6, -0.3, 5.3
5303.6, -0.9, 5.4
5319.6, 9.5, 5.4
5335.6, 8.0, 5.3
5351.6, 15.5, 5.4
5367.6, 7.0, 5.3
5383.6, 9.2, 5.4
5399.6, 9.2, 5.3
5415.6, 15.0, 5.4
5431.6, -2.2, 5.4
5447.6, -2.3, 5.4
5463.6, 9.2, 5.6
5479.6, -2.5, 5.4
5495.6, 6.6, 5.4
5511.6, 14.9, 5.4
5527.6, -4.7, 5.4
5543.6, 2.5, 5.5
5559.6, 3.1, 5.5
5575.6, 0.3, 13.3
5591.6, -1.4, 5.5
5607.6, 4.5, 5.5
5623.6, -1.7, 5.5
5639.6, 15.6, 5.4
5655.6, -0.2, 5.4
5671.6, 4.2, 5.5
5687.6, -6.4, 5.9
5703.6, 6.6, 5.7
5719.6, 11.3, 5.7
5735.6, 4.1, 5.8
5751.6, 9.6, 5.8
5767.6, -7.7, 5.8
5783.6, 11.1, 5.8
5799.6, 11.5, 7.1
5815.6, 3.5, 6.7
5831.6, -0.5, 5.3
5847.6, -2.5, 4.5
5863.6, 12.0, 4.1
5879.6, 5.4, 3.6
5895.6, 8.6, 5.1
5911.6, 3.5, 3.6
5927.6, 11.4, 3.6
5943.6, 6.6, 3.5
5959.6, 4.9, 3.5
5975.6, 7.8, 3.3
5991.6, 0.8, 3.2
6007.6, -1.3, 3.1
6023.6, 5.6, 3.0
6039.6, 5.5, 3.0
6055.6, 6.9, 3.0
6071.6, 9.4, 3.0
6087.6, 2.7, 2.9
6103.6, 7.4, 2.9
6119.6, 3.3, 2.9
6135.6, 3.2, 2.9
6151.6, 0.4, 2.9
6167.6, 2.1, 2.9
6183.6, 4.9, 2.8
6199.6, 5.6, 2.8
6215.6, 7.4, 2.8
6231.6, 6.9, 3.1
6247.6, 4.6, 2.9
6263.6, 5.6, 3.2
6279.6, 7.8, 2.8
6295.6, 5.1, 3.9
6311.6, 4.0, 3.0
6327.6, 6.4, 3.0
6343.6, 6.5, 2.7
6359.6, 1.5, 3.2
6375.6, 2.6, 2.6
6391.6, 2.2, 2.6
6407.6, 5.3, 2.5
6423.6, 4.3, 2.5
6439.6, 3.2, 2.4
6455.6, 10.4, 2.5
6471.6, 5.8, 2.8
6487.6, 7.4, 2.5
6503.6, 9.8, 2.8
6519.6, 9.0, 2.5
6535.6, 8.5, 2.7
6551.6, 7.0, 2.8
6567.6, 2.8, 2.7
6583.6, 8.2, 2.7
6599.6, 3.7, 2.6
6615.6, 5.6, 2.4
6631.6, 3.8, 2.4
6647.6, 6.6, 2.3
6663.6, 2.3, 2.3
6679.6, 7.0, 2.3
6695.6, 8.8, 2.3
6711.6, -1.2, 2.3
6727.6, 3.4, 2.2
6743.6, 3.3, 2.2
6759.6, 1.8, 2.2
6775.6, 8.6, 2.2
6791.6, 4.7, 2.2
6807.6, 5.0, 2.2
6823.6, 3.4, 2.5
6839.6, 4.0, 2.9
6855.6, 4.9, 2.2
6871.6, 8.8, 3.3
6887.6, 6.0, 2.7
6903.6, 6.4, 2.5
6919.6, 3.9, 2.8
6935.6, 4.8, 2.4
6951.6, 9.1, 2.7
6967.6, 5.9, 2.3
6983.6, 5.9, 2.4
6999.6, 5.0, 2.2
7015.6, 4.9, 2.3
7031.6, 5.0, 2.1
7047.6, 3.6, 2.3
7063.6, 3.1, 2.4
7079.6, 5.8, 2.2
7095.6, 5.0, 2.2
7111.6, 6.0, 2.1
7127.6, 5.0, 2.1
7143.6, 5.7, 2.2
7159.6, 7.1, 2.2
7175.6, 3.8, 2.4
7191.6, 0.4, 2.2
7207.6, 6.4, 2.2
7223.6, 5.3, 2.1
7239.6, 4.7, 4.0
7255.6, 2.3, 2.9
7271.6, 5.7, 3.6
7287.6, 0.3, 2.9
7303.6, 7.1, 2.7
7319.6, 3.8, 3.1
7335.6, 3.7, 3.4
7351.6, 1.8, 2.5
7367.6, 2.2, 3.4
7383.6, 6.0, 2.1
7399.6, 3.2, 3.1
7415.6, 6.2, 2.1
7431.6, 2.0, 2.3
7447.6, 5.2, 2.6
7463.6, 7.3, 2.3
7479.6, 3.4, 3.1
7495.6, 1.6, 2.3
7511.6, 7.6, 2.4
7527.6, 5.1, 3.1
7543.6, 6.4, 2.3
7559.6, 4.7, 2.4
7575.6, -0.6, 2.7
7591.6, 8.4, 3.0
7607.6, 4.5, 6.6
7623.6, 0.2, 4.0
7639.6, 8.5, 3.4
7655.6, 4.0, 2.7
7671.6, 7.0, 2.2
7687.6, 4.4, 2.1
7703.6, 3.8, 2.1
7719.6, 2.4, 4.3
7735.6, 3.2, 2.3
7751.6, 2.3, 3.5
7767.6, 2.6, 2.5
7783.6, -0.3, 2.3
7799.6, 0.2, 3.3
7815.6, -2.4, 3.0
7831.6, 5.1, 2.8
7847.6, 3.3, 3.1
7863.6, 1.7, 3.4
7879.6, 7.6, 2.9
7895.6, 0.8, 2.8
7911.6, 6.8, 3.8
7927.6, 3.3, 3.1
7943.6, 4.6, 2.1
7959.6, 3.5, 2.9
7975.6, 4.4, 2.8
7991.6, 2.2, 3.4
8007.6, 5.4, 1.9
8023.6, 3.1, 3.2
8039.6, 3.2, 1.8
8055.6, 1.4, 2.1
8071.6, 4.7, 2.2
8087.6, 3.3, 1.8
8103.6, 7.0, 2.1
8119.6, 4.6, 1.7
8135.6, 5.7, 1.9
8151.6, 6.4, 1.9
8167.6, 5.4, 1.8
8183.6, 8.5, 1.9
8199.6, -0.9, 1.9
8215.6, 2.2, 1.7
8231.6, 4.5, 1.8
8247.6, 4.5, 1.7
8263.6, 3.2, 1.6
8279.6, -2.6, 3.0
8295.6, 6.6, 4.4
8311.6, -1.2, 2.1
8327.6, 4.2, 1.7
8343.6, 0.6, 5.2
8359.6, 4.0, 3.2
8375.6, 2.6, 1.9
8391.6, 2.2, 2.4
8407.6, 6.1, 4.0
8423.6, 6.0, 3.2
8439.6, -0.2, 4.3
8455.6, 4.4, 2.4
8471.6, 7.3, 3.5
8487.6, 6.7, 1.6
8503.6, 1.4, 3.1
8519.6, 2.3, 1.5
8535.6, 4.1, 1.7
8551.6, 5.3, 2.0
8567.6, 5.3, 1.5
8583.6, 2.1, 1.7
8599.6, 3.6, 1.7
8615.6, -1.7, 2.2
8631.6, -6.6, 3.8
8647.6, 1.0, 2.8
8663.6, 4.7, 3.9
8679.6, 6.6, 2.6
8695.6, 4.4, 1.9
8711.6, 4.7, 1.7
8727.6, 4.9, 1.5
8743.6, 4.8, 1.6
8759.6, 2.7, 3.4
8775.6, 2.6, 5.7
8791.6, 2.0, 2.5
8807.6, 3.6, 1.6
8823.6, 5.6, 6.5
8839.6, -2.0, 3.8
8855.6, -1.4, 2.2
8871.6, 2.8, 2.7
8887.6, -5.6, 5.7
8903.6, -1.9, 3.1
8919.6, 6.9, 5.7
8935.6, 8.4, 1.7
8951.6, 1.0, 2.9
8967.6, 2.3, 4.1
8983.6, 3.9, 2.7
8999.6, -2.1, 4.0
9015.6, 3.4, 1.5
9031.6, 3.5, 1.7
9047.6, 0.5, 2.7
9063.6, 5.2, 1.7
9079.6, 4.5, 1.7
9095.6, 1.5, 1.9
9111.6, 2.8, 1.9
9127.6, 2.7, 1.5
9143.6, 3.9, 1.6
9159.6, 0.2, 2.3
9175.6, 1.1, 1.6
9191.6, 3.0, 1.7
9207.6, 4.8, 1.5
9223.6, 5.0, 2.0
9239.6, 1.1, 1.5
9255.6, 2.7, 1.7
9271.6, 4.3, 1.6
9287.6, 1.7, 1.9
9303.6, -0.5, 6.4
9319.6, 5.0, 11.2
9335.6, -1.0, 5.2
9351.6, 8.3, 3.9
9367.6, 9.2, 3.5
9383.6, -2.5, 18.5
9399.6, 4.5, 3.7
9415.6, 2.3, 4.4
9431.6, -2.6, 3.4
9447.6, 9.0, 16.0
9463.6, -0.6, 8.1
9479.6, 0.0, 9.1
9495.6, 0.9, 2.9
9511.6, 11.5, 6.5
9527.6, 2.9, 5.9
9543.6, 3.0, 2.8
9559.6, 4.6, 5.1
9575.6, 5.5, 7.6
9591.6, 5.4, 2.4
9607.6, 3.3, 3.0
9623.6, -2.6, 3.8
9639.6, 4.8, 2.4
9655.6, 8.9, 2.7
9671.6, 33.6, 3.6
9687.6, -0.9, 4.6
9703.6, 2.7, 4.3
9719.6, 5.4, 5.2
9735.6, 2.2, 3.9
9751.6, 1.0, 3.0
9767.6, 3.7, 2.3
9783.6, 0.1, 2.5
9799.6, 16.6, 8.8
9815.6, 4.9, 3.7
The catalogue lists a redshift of 1.593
